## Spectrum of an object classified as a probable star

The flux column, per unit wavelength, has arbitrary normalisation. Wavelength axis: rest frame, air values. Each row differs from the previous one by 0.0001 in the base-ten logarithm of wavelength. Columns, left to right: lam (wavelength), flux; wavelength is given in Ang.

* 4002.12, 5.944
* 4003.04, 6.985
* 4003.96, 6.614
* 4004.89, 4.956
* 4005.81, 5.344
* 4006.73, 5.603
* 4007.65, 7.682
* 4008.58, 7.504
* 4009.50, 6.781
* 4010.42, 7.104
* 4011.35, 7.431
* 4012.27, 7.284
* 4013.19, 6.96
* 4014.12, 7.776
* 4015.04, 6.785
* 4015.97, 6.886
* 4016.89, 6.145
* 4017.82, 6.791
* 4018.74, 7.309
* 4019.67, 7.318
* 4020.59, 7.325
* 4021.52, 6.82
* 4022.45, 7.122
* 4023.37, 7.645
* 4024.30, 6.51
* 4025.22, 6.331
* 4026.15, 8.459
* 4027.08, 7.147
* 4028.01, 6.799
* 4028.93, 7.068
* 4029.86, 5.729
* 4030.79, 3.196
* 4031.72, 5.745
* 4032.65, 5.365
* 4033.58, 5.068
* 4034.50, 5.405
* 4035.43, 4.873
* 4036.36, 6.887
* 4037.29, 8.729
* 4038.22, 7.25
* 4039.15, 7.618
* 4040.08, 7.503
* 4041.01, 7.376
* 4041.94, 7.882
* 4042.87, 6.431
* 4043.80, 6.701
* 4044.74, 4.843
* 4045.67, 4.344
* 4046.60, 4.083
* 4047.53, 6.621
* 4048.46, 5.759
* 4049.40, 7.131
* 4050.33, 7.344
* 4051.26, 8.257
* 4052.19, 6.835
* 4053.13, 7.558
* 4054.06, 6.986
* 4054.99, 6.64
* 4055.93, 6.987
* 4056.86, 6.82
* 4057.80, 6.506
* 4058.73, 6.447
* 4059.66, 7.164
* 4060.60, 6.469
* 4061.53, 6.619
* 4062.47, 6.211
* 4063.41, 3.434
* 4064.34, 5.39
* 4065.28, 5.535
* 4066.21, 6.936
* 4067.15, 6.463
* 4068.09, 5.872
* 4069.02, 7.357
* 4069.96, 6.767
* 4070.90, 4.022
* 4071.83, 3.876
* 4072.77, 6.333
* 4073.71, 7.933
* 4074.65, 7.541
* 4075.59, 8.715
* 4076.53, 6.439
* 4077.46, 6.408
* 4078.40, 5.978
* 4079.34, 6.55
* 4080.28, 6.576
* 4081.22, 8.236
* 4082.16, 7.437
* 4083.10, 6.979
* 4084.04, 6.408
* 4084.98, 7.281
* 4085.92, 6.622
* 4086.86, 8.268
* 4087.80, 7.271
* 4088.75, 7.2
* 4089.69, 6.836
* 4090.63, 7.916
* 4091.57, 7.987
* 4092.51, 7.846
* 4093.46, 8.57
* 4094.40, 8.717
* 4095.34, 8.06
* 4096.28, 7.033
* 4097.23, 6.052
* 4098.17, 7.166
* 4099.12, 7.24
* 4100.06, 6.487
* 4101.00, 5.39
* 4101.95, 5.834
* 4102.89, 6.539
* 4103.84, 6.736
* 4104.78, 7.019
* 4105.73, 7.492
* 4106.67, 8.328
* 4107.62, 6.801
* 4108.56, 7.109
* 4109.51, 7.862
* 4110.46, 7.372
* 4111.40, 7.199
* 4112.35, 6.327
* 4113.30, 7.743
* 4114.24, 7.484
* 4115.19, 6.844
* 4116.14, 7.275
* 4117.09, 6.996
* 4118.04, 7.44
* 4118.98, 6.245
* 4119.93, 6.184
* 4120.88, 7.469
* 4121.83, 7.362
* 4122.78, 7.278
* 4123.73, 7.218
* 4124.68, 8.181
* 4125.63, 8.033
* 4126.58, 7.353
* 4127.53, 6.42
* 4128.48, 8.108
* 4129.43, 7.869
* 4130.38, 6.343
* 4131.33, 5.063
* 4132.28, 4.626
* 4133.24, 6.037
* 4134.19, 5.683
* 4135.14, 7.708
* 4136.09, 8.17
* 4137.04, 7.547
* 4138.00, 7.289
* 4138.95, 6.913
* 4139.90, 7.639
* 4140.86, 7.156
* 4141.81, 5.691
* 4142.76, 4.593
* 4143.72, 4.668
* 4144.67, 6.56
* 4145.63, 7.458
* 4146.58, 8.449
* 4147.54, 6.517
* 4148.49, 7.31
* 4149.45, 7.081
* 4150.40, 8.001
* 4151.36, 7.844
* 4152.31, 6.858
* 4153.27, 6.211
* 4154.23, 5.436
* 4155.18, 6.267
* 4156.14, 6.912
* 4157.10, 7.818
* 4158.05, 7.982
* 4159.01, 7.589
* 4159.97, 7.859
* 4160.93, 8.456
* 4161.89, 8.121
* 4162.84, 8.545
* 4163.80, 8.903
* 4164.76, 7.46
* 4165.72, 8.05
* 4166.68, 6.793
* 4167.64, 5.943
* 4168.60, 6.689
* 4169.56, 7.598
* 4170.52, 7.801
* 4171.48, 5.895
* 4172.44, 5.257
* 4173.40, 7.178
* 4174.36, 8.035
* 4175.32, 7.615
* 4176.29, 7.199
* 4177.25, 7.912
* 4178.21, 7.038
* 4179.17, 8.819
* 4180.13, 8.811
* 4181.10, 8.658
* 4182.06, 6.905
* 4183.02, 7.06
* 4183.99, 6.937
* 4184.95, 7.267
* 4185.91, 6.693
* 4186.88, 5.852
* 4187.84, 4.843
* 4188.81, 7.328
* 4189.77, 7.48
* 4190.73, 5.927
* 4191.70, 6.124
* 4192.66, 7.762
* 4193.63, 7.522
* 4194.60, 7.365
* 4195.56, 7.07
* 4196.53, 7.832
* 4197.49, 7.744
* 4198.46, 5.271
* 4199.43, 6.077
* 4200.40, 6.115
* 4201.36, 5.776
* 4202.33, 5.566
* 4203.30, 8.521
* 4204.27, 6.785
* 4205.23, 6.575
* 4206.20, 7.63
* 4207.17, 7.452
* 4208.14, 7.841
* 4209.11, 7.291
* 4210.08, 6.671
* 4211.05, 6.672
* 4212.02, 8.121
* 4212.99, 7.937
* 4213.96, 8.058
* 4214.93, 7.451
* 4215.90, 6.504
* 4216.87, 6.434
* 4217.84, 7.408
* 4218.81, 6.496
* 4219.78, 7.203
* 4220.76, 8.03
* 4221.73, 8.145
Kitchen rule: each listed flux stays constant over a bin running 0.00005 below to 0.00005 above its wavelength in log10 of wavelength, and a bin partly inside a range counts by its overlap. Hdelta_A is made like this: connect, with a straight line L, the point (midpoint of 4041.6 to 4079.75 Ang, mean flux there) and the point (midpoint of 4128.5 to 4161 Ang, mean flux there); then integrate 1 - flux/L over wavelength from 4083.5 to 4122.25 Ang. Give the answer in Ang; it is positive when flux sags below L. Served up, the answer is -3.2 Ang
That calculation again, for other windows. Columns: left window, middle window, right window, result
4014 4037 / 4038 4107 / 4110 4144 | -1.0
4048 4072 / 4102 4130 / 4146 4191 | -1.6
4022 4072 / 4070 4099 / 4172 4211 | -2.3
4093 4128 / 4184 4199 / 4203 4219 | 0.9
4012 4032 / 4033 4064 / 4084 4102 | 2.0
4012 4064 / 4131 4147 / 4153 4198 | 1.2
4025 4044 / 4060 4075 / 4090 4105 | 1.8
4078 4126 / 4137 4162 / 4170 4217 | 0.4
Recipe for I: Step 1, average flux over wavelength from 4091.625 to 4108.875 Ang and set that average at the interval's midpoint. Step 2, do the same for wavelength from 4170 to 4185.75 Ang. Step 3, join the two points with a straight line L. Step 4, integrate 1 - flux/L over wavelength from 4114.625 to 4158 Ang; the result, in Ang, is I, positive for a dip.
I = 2.1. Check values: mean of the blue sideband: 7.16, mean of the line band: 6.9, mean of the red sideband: 7.39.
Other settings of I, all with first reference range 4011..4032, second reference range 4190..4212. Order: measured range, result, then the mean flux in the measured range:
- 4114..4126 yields -0.60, 7.22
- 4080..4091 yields -0.65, 7.26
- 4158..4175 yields -1.33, 7.44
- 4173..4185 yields -1.31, 7.66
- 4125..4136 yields 0.24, 6.73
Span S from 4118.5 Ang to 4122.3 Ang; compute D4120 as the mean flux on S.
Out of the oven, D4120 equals 6.83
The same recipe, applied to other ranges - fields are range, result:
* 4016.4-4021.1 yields 6.98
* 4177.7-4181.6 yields 8.32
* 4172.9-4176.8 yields 7.49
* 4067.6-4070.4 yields 6.66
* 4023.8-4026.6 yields 7.1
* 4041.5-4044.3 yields 6.96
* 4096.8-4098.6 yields 6.62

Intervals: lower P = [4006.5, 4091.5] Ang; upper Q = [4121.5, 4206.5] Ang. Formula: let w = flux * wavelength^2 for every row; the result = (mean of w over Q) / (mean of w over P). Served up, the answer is 1.12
